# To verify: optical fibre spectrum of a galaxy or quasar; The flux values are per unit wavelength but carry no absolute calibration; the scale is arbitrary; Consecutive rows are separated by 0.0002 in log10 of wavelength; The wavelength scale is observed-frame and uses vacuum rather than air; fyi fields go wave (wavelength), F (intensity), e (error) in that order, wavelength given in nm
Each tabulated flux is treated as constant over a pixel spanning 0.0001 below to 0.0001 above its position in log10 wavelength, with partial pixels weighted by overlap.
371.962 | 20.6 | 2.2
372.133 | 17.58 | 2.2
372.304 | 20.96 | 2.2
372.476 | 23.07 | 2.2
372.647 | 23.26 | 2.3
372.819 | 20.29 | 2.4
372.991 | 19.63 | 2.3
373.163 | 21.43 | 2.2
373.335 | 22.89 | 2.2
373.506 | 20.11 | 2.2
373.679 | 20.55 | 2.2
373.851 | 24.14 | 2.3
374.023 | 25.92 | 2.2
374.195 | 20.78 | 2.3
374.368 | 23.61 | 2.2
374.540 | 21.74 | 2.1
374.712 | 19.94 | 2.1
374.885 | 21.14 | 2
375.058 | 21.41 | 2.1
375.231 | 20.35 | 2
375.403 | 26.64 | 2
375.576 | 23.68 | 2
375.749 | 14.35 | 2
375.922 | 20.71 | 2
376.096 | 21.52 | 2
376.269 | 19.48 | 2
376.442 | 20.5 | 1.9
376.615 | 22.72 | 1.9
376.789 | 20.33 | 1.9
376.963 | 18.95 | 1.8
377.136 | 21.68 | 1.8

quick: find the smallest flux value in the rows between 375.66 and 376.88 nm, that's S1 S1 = 14.35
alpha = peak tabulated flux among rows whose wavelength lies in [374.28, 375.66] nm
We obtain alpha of 26.64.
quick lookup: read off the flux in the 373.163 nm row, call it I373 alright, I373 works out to 21.43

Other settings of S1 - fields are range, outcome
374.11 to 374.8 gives 19.94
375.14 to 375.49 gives 20.35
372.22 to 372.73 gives 20.96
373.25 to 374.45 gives 20.11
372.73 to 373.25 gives 19.63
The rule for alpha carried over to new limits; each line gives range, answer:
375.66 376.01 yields 20.71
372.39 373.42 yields 23.26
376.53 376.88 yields 22.72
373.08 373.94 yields 24.14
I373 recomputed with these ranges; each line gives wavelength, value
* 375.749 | 14.35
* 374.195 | 20.78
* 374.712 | 19.94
